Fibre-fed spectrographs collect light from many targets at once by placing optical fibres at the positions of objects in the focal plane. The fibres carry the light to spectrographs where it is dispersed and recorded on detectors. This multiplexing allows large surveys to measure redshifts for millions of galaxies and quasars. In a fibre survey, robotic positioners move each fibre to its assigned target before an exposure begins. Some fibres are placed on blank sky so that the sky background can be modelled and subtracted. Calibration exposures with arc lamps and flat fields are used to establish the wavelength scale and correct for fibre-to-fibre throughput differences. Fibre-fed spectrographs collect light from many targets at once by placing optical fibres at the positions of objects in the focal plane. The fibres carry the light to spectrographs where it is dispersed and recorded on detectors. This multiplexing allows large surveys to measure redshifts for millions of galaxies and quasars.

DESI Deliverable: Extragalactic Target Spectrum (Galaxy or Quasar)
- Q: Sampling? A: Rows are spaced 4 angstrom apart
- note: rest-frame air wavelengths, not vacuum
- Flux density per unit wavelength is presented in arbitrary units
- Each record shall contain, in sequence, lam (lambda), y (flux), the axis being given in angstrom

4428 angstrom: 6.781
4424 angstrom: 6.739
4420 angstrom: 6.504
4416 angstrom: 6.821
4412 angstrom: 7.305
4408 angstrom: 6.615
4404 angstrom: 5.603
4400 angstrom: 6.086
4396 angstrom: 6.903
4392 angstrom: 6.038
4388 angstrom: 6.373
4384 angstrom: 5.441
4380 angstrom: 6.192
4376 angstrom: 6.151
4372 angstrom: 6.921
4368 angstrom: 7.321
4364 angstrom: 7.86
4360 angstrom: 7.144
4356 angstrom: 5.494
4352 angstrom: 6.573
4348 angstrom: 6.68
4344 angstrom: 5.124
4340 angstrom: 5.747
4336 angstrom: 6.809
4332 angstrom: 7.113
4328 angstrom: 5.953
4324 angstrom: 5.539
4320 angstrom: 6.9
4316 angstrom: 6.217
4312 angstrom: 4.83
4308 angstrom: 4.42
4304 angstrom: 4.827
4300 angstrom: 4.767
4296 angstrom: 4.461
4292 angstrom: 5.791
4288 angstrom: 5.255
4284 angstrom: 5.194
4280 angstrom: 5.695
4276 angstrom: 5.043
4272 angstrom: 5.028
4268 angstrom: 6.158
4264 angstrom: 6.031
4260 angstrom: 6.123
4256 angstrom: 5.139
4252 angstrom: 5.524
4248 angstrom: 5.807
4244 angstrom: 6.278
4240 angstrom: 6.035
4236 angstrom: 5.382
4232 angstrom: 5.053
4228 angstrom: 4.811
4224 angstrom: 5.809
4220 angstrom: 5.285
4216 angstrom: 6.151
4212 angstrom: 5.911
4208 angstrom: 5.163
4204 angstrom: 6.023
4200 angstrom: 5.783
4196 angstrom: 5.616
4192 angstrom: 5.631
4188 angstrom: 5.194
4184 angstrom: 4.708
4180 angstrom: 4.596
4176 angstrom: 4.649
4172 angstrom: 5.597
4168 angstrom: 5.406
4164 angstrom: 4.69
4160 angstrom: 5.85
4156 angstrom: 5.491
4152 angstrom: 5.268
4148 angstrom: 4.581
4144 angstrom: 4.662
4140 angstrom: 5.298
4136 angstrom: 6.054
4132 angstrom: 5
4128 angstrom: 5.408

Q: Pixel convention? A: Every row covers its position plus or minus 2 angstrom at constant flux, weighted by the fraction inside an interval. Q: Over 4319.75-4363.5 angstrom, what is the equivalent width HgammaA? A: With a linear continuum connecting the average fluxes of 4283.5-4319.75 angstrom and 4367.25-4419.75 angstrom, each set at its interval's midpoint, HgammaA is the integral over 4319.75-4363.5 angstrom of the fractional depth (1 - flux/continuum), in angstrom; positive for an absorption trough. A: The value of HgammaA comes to -4.6 angstrom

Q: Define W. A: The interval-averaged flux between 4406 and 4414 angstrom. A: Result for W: 6.96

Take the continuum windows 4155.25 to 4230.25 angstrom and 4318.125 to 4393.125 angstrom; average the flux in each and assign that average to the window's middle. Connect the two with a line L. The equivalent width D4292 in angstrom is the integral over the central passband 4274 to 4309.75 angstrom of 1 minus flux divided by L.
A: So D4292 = 5.6 angstrom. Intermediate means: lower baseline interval 5.38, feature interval 5.05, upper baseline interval 6.39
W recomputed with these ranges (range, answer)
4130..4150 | 5.12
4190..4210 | 5.64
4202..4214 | 5.7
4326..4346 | 6.15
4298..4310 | 4.67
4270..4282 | 5.26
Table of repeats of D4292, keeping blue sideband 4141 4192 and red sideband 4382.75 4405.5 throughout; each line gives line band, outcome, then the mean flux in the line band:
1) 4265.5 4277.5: 0.2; 5.45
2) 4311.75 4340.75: -2.2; 6.23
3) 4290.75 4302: 1.4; 4.95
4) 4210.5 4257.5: -1.9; 5.6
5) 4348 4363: -1.5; 6.54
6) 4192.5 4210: -1.4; 5.64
